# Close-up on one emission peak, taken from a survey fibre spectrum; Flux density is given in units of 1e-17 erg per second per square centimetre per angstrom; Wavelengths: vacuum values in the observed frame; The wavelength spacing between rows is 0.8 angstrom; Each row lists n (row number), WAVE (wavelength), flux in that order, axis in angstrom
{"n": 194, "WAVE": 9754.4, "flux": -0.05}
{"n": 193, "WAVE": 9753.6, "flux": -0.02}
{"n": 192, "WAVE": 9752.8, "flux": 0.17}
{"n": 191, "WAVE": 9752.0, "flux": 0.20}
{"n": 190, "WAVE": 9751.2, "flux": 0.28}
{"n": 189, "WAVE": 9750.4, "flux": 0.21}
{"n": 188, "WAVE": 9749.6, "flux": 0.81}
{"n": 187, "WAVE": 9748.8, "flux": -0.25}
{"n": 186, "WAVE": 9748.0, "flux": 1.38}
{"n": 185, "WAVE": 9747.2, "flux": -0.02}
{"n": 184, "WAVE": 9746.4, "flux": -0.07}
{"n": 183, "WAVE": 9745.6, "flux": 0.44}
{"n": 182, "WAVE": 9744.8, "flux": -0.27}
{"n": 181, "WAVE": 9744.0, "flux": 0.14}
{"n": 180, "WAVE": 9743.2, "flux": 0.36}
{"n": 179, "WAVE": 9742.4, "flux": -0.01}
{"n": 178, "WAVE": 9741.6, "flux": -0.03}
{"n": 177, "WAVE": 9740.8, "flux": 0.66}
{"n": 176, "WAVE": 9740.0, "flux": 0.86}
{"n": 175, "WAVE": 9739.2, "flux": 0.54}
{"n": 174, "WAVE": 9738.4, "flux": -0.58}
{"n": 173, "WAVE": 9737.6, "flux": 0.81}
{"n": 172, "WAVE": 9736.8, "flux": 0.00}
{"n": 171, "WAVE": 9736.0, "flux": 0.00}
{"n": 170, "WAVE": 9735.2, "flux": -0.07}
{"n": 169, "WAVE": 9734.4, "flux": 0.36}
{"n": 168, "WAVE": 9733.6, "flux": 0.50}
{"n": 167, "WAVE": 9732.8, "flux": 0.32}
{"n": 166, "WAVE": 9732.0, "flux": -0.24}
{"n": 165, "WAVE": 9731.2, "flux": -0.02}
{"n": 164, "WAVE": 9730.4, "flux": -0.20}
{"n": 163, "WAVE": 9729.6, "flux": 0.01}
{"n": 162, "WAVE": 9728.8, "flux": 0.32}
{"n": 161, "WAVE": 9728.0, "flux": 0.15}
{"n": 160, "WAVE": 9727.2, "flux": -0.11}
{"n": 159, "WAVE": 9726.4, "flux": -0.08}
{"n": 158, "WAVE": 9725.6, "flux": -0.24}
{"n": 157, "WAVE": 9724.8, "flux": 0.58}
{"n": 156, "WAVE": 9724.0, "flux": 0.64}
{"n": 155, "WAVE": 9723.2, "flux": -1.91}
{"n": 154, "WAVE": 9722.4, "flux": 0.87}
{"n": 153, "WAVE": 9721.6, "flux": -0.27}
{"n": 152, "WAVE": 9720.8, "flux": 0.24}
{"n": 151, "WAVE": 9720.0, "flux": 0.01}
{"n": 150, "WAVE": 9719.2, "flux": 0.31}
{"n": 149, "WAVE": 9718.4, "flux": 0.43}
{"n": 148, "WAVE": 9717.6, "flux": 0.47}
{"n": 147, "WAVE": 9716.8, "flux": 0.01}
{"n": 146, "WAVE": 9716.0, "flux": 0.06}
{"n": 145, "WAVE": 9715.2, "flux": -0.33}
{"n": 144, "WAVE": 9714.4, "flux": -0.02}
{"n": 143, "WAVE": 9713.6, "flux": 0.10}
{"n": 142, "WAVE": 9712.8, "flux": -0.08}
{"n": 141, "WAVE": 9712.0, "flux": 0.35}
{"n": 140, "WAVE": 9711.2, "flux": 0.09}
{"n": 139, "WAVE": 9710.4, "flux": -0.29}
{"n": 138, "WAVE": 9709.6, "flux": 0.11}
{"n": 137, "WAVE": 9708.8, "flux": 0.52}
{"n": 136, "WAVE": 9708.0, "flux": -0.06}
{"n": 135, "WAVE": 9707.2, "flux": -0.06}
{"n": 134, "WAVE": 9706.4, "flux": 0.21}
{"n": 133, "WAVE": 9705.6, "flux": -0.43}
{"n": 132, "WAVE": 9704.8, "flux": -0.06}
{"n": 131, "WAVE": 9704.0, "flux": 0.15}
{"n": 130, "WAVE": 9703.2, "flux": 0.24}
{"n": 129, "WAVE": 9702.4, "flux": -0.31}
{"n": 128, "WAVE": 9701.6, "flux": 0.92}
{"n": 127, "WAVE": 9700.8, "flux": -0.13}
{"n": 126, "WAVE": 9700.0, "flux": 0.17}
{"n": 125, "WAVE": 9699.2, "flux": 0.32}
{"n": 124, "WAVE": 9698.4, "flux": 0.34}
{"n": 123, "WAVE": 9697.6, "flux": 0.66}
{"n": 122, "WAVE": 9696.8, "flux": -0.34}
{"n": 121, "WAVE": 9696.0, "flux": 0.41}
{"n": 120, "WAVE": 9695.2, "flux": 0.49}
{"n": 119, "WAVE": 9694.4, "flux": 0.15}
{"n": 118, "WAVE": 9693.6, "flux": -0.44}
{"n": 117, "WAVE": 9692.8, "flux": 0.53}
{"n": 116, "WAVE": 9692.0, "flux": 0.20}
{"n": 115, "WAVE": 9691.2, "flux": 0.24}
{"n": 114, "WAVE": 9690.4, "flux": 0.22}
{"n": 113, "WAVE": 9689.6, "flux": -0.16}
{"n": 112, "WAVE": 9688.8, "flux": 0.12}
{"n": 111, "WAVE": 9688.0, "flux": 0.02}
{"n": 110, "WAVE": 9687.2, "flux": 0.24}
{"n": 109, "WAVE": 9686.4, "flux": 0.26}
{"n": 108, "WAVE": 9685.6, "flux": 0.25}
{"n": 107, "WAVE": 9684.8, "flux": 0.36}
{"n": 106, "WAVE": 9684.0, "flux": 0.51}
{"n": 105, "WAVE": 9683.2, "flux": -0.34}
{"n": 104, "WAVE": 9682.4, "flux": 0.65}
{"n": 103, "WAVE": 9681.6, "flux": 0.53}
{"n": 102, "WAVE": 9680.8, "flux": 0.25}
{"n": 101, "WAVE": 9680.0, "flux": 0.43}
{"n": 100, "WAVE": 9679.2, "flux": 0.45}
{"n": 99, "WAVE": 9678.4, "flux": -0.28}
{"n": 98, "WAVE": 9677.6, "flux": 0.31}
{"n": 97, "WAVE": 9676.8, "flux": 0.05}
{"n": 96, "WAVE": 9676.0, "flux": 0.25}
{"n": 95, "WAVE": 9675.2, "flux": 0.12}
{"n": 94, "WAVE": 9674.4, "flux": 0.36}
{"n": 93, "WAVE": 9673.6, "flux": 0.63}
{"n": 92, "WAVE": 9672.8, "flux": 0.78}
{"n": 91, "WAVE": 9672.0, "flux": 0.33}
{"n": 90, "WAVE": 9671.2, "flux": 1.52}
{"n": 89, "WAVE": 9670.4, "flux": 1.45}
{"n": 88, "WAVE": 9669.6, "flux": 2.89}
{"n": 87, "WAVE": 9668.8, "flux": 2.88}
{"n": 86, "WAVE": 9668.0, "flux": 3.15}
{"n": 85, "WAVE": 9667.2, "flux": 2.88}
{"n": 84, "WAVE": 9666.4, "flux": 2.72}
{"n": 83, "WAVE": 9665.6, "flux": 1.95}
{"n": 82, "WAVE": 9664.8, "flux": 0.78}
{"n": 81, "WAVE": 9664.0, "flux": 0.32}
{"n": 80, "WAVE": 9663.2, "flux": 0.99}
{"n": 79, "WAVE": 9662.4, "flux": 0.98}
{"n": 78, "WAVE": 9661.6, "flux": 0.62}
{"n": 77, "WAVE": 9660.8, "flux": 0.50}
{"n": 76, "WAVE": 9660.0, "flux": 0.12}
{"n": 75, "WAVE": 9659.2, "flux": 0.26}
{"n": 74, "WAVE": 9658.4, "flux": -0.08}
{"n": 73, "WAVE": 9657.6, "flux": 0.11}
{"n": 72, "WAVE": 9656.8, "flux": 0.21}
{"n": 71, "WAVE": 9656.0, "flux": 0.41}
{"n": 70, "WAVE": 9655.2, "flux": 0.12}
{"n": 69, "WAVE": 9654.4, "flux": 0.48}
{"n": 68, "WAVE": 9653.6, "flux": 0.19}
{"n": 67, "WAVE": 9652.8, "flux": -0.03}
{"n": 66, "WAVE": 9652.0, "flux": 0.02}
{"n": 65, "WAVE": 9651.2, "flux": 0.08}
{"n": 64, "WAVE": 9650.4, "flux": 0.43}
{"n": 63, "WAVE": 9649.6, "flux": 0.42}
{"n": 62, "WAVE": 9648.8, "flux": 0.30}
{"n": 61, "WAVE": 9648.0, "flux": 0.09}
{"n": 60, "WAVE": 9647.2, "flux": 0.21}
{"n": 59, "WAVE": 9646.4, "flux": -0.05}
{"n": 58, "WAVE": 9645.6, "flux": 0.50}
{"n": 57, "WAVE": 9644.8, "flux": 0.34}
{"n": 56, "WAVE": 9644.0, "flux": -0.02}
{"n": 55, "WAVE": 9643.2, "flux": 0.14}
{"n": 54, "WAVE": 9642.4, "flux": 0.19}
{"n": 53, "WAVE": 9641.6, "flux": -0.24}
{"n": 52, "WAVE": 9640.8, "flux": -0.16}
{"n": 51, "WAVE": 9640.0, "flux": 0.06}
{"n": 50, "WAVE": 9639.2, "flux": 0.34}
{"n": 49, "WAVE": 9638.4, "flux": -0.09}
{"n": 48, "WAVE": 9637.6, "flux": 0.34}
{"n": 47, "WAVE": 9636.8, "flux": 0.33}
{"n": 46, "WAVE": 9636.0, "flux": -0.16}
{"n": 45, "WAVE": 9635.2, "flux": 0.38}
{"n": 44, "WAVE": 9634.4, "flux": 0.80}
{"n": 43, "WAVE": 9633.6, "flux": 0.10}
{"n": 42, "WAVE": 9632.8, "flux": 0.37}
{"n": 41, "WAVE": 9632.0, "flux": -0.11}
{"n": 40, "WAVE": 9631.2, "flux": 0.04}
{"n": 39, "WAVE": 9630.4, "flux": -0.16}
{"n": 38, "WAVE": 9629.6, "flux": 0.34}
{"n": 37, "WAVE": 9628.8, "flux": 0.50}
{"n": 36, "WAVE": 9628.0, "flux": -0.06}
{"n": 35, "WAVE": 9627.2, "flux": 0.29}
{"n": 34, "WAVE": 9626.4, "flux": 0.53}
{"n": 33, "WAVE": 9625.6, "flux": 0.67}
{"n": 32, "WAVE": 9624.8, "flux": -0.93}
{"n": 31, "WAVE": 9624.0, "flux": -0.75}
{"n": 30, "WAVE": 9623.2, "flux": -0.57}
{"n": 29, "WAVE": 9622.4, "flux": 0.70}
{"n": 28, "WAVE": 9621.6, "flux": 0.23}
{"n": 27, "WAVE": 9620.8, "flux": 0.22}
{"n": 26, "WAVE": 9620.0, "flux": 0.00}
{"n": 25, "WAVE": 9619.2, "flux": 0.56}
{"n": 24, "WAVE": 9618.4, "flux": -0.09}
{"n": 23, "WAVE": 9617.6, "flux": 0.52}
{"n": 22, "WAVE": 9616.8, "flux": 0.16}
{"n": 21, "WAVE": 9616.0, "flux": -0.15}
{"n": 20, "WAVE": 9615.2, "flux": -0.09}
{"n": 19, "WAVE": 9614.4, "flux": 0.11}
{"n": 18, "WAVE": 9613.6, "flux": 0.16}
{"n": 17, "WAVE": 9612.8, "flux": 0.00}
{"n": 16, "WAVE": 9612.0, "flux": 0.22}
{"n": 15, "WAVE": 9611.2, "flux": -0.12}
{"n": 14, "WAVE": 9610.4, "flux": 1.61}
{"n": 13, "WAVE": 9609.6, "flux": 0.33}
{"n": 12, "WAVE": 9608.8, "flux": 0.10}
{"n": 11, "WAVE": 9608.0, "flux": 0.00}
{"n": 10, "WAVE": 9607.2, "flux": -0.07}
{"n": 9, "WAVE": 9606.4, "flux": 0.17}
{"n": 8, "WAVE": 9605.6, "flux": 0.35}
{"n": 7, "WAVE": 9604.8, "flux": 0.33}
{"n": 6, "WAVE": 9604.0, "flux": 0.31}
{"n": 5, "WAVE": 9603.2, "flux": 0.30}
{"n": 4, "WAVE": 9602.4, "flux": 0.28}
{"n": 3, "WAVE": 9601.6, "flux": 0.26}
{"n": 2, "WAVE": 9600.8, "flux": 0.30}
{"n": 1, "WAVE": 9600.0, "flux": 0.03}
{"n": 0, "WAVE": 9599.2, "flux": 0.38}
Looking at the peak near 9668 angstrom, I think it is [O III] 5007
